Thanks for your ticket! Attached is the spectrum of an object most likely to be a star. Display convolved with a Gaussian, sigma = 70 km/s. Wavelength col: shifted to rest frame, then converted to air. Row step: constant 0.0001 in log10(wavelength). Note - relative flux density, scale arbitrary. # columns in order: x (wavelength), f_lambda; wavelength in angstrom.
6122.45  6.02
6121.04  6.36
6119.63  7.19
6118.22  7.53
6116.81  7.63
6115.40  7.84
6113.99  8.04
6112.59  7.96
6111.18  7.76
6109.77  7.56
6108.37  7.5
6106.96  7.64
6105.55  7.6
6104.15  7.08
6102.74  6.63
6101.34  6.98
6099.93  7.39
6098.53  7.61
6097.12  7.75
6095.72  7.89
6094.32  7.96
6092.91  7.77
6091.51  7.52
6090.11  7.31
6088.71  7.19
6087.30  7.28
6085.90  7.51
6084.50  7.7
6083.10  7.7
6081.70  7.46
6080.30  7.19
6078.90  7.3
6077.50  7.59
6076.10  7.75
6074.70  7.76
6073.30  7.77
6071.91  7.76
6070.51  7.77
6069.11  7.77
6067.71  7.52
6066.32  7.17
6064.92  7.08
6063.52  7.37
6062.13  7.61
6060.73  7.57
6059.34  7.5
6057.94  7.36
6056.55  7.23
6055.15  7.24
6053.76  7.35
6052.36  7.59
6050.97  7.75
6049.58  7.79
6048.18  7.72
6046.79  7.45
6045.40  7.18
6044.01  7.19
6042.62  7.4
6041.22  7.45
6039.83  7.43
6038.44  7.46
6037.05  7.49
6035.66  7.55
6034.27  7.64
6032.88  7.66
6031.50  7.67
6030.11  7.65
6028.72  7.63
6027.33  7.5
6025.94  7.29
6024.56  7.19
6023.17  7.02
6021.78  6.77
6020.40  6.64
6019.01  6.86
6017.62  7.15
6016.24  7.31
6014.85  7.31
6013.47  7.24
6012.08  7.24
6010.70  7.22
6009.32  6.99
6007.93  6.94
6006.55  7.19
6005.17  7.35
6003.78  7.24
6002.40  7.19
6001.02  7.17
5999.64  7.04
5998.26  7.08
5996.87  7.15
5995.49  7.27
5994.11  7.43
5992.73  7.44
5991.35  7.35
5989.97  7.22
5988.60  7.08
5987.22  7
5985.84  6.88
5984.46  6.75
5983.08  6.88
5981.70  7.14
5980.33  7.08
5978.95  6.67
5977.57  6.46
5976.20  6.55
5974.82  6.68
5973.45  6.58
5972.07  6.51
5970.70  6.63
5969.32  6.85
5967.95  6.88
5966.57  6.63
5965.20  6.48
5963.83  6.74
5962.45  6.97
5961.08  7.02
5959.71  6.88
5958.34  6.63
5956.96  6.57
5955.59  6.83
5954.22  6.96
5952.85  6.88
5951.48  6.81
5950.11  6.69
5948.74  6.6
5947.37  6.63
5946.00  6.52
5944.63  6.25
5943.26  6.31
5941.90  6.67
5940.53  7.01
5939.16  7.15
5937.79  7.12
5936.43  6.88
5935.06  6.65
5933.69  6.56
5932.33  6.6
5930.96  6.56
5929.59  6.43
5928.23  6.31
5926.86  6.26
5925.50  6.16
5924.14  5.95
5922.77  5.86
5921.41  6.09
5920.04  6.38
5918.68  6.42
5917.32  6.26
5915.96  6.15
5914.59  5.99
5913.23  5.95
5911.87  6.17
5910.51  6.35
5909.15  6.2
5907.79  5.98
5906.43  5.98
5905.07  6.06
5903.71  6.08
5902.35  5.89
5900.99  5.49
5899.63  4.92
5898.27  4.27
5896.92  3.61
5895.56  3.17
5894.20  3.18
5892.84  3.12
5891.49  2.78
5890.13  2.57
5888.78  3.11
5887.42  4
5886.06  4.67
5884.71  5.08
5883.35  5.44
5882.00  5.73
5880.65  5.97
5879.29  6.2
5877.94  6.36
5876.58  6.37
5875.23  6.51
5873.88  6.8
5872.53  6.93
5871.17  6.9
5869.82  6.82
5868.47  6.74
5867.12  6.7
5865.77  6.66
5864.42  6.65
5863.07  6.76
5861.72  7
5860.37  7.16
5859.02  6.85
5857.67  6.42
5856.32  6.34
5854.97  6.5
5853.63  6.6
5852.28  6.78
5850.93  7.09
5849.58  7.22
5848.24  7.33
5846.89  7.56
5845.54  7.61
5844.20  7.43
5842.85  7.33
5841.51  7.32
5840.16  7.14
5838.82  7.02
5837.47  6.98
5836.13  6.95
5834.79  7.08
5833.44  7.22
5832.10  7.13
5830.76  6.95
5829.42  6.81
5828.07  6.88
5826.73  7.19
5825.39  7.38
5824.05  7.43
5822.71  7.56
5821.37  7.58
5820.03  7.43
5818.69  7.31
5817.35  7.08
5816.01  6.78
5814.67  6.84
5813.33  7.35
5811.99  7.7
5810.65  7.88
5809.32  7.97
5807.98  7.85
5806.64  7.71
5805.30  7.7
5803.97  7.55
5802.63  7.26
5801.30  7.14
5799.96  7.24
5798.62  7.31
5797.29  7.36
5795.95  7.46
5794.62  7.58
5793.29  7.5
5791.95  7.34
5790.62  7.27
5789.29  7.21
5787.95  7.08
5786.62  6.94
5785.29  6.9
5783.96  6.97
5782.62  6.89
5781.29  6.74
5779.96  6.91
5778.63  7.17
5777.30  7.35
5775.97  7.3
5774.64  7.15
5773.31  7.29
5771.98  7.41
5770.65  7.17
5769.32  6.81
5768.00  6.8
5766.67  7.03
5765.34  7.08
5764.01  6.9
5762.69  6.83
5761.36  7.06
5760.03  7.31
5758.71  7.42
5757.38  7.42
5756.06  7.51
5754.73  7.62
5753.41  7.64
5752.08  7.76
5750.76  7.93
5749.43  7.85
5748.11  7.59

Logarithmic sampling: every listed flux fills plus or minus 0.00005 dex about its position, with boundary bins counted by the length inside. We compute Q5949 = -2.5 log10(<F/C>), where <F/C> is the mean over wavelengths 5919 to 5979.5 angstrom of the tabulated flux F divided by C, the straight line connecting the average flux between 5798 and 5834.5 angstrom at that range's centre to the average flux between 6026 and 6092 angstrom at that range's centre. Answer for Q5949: 0.13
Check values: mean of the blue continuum 7.34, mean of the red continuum 7.5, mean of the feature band 6.61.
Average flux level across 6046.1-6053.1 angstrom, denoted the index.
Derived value 7.65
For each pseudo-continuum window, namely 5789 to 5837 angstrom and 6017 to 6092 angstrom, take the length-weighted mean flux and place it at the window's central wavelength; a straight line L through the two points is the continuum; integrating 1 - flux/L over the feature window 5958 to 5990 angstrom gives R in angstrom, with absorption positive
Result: 2.6 angstrom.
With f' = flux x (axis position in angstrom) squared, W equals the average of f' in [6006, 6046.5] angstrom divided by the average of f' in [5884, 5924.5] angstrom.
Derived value 1.5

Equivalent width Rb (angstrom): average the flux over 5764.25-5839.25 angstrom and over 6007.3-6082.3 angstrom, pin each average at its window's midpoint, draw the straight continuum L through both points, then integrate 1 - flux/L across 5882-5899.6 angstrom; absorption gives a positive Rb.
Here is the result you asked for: 8.3 angstrom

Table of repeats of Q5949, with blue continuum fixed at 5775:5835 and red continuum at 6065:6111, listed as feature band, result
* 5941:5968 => 0.11 mag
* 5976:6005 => 0.05 mag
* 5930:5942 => 0.09 mag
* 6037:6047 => 0.01 mag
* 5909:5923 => 0.19 mag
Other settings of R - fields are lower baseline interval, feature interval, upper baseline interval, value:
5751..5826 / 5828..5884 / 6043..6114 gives 4.03 angstrom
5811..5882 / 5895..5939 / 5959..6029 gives 6.32 angstrom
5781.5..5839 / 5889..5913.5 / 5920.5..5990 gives 7.33 angstrom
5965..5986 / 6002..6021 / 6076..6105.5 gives -0.49 angstrom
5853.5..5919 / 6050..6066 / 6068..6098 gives -0.14 angstrom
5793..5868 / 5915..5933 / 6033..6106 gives 2.57 angstrom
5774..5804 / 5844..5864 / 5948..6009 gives 0.39 angstrom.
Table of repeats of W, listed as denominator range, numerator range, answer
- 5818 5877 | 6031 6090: 1.15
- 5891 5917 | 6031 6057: 1.52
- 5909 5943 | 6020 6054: 1.20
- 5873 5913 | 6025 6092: 1.55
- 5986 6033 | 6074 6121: 1.07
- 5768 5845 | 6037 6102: 1.13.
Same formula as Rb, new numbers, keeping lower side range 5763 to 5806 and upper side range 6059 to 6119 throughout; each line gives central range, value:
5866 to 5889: 4.2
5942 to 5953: 1.2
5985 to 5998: 0.4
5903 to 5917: 2.4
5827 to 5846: 0.3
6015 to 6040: 0.5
